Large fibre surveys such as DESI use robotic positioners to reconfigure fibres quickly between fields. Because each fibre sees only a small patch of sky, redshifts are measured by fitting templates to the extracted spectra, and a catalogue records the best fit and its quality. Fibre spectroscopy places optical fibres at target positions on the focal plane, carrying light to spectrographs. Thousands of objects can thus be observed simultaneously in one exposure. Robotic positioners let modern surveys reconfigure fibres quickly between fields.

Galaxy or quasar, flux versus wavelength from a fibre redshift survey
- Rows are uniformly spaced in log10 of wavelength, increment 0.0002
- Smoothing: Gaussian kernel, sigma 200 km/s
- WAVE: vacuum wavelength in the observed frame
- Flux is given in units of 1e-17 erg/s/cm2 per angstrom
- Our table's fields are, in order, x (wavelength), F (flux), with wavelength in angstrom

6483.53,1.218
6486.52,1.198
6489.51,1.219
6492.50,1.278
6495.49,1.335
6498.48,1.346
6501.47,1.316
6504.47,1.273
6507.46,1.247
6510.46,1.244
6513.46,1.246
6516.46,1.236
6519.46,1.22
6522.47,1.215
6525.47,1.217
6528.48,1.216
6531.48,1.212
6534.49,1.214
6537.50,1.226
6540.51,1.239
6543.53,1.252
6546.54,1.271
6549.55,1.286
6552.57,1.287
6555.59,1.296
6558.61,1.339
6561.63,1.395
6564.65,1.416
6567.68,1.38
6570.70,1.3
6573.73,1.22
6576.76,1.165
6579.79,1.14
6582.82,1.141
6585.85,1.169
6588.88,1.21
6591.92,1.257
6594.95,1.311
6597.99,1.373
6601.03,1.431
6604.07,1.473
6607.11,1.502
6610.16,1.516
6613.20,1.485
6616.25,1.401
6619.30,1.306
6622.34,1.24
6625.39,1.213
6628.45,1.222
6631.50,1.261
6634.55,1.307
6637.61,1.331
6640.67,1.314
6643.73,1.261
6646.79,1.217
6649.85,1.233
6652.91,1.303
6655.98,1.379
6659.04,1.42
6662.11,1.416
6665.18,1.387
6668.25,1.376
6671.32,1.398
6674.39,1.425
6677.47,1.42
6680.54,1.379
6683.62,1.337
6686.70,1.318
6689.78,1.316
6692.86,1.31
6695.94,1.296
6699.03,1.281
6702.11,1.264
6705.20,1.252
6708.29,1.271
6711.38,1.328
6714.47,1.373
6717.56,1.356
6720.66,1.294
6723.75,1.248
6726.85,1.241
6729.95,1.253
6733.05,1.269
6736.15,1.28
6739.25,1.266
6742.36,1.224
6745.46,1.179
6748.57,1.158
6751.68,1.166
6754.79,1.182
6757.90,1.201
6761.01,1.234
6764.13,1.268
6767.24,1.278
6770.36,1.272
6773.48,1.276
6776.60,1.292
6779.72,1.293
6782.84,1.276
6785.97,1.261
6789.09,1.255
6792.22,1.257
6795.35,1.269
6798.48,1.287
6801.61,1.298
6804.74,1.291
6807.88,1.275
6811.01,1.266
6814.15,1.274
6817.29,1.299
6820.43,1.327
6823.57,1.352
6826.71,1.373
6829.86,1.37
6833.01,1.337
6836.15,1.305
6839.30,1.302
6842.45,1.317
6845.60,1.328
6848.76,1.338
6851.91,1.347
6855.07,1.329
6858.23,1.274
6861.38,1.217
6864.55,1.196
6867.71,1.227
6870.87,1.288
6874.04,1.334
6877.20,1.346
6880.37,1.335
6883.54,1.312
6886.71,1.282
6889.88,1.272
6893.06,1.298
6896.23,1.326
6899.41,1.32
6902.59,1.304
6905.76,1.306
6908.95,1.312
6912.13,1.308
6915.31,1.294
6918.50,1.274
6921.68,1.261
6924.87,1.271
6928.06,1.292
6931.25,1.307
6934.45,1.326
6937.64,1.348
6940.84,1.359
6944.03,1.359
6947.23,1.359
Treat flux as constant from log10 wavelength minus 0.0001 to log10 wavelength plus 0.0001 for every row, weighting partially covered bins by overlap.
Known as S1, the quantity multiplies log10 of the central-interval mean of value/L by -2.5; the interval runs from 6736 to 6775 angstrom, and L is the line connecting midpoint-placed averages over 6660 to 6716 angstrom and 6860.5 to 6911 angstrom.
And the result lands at 0.08 mag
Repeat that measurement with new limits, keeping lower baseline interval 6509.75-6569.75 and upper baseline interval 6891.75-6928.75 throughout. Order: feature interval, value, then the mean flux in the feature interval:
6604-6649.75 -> -0.04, 1.33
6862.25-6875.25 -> 0.03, 1.26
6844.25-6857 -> -0.03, 1.33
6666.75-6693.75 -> -0.07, 1.37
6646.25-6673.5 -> -0.06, 1.35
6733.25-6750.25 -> 0.05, 1.22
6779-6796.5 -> 0.02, 1.27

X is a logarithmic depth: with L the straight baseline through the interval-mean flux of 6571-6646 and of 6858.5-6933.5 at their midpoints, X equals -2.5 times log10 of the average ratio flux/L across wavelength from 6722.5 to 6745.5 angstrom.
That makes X 0.04 mag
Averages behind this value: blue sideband 1.3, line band 1.25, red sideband 1.29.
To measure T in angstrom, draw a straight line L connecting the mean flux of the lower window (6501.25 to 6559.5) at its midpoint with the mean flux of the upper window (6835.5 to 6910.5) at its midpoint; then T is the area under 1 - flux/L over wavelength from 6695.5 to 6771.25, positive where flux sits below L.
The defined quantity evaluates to 1.4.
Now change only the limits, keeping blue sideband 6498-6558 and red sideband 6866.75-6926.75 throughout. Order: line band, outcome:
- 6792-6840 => -0.7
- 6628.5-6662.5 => -1.0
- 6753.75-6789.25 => 0.7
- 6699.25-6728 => -0.4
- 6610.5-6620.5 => -1.2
